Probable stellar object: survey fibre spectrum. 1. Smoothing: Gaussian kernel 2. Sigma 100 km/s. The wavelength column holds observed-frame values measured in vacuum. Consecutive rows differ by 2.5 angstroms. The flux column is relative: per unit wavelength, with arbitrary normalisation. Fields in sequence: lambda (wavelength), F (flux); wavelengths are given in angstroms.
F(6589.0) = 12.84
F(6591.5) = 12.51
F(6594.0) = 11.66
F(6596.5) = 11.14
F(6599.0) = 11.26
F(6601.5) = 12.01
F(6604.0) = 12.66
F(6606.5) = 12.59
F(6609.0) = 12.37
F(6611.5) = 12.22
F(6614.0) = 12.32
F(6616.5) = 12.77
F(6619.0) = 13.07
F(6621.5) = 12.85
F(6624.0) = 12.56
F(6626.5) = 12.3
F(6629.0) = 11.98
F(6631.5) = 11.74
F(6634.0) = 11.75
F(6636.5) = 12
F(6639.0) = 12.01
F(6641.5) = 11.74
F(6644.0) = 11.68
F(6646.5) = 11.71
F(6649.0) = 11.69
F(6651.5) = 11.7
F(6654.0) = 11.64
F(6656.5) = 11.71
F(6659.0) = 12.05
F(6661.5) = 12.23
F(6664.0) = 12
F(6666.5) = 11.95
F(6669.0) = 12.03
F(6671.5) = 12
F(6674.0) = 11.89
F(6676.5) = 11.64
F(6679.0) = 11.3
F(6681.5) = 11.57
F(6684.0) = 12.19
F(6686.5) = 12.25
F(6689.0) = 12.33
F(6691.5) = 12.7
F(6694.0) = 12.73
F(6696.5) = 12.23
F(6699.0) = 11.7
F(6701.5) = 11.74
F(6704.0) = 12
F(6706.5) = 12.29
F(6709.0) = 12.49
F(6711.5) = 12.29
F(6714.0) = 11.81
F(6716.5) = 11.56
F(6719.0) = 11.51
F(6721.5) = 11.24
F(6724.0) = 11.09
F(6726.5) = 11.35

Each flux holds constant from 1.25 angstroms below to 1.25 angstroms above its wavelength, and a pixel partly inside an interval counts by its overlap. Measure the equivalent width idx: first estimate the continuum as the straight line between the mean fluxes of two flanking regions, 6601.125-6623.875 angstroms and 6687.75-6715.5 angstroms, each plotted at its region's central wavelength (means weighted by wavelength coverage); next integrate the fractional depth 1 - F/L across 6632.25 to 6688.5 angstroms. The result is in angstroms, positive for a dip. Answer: 2.3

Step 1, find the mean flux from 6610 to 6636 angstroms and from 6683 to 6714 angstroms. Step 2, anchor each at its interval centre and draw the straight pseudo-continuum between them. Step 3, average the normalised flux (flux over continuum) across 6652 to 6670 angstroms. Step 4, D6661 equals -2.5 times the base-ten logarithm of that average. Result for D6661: 0.032 mag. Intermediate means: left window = 12.3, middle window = 11.9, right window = 12.2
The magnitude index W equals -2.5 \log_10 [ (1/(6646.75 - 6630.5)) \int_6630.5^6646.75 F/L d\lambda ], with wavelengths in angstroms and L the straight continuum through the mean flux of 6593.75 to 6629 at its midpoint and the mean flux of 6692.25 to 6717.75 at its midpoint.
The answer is 0.04 mag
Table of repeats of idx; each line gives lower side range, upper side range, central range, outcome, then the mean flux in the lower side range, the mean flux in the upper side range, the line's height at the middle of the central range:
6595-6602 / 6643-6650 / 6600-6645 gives -2.7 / 11.4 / 11.7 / 11.6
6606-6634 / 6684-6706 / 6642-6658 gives 0.8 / 12.4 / 12.2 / 12.3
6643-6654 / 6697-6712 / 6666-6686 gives 0.1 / 11.7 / 12.1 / 11.9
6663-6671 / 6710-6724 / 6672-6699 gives -0.5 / 12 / 11.6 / 11.9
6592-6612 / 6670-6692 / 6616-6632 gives -0.7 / 12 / 12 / 12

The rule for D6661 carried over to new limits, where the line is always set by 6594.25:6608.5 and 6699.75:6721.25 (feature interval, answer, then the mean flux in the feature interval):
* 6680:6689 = -0.01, 12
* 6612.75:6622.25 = -0.07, 12.7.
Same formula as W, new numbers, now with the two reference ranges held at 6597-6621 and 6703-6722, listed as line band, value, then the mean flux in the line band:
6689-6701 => -0.03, 12.3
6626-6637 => 0.03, 11.9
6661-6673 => 0.01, 12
